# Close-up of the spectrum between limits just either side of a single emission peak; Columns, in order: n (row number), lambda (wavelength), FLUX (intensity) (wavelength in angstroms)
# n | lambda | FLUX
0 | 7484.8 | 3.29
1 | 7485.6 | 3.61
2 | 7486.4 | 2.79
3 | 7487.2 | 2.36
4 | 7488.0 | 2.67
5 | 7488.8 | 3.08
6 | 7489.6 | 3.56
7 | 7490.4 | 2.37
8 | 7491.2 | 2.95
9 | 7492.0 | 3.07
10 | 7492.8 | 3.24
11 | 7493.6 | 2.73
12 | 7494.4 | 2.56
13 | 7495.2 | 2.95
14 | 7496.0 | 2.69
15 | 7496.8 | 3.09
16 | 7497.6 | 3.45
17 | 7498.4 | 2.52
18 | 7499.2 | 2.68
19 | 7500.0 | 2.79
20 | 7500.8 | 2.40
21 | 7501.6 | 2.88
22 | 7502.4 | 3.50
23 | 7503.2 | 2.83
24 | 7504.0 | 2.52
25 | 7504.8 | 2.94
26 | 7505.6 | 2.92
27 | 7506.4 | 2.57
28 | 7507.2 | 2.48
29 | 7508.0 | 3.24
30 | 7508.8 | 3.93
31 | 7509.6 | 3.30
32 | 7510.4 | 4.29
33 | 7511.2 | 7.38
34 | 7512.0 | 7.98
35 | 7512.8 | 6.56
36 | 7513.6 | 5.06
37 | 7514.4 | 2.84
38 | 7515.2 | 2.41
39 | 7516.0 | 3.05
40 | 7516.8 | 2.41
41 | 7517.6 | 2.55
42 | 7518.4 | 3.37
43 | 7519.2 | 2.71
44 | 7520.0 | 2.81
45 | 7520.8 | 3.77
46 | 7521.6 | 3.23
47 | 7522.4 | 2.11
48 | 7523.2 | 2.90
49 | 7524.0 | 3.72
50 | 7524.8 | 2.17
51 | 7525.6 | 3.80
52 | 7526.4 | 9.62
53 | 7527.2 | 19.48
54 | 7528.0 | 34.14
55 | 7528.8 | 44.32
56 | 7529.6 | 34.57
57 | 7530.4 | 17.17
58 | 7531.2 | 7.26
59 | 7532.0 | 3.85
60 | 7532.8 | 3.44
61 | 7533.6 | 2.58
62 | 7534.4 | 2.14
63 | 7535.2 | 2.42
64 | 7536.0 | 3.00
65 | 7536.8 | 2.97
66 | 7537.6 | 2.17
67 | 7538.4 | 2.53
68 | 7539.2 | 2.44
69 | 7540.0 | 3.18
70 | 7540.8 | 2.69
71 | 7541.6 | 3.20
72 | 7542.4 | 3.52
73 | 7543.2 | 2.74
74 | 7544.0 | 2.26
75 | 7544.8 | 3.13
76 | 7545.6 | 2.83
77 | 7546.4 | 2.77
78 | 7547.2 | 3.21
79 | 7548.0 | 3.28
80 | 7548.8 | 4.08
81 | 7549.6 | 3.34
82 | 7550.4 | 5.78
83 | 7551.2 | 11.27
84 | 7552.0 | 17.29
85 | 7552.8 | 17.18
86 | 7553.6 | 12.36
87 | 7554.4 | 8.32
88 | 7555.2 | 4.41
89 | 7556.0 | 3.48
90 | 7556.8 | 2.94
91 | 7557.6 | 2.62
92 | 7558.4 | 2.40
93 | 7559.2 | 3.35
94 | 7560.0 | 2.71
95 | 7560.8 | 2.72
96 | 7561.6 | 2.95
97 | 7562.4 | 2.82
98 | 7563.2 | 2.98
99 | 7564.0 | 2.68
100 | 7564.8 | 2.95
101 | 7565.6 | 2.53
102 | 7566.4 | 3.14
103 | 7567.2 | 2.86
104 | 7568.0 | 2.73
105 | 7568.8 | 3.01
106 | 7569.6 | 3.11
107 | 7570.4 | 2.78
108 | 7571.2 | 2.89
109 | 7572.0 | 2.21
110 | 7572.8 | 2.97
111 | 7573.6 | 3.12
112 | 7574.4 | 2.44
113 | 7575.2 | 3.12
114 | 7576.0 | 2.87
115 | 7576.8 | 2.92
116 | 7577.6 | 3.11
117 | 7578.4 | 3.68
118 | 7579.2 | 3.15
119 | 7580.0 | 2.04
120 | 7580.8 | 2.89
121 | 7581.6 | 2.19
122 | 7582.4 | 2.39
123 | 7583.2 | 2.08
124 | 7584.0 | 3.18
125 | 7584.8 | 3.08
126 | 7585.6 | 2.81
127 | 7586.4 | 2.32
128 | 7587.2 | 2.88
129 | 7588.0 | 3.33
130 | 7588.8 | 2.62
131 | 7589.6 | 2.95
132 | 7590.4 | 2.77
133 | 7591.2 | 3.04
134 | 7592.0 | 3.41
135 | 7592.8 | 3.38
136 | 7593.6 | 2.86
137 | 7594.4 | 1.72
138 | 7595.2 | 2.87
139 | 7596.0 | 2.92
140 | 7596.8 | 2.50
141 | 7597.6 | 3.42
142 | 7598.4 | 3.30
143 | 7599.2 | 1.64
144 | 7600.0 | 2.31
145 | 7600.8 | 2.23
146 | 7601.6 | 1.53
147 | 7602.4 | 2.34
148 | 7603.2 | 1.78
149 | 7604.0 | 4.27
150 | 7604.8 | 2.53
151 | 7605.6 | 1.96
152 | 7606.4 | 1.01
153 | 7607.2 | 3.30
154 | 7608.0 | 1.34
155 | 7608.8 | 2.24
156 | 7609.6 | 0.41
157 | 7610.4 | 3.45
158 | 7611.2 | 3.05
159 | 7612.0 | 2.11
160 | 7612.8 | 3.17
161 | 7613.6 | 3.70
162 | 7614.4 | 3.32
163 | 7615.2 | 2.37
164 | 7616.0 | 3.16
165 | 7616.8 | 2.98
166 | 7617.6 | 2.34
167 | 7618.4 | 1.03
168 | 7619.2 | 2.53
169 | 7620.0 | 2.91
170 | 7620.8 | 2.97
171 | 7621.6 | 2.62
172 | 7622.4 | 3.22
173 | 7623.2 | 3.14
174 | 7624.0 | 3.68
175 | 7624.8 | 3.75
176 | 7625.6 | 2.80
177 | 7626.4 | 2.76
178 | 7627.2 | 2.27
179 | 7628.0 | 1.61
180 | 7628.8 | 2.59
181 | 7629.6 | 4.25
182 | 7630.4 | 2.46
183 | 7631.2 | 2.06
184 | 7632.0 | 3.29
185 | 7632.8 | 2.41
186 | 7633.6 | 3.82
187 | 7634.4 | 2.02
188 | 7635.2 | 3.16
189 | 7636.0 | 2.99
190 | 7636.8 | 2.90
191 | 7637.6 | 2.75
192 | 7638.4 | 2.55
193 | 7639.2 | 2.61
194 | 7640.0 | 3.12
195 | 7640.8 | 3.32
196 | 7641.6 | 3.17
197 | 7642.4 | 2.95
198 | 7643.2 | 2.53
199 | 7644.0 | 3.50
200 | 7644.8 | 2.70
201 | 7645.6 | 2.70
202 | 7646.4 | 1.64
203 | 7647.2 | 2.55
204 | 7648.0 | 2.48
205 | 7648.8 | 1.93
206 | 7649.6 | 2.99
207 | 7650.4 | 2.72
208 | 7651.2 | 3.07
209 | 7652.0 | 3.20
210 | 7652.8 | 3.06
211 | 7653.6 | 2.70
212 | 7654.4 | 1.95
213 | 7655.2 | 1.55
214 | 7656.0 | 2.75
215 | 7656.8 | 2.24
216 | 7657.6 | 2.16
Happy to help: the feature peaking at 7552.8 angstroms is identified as [N II] 6583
